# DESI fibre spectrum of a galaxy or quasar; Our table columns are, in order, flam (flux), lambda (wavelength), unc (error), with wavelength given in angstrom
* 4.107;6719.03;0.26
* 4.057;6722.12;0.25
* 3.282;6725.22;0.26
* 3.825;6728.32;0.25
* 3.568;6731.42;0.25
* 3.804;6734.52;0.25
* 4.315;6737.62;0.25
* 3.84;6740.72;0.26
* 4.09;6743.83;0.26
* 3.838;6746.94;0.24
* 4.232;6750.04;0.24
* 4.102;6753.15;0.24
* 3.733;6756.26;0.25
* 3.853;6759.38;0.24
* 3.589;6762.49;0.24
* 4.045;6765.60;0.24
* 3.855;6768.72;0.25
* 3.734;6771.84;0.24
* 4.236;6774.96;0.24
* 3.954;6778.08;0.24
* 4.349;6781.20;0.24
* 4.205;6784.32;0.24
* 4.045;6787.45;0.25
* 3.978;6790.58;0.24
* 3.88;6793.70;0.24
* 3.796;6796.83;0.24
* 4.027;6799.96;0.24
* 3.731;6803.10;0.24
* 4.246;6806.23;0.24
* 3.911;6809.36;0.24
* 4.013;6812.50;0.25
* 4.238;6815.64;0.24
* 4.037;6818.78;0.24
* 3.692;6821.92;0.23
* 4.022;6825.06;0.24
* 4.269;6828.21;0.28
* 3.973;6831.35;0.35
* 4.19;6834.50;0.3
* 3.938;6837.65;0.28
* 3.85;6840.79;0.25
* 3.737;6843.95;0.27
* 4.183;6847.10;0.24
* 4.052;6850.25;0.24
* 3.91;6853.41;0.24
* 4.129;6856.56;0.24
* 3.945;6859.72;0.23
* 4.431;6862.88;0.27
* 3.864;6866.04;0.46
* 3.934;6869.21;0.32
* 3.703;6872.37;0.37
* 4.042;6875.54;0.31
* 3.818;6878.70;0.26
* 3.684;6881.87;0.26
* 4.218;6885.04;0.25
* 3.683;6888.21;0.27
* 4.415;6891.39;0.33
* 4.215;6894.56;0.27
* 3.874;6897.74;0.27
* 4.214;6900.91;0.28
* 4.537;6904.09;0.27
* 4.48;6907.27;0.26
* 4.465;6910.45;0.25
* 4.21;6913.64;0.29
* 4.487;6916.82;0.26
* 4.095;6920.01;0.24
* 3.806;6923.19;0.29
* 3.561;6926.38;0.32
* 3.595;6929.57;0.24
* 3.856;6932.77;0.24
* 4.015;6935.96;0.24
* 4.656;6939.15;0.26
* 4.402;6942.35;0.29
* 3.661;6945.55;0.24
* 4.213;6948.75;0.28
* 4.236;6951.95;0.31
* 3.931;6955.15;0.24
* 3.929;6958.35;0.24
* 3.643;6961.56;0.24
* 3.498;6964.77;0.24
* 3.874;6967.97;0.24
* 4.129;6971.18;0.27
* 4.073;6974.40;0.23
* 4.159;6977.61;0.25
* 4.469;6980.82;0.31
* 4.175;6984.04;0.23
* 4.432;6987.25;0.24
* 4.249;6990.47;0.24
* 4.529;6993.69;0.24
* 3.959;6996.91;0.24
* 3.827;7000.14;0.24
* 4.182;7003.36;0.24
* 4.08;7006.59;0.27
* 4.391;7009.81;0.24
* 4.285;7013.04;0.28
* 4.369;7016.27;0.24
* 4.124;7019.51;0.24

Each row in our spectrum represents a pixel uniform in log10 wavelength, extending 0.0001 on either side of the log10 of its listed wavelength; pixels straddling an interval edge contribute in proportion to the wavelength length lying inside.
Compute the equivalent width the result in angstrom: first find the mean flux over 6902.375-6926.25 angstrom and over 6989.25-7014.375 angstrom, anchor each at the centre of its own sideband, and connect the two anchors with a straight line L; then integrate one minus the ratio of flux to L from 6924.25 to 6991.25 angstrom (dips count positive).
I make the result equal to 3.0 angstrom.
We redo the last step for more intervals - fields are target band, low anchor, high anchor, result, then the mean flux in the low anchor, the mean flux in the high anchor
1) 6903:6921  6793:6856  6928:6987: -1.62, 3.99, 4.04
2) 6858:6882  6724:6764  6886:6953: 0.63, 3.86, 4.13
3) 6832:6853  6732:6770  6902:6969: 0.04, 3.93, 4.06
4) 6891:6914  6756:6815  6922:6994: -1.62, 3.97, 4.04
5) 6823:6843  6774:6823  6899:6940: 0.17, 4.02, 4.14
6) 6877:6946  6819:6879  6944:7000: -1.19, 3.99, 4.06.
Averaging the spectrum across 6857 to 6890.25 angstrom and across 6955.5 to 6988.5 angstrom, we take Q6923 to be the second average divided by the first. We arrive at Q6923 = 1.02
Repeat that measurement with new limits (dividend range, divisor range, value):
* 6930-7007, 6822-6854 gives 1.02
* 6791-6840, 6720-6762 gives 1.03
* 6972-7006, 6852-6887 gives 1.06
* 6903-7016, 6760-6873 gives 1.03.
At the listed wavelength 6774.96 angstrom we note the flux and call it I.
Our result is 4.236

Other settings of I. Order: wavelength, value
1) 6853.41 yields 3.91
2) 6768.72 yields 3.855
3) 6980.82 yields 4.469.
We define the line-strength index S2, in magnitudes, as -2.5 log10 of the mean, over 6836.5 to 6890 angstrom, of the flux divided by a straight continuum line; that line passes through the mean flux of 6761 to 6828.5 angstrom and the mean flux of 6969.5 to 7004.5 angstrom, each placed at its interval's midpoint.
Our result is 0.03 mag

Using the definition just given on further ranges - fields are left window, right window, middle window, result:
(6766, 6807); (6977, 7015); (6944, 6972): 0.08 mag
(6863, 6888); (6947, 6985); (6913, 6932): 0.01 mag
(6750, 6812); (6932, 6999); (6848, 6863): -0.01 mag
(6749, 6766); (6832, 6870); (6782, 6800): -0.02 mag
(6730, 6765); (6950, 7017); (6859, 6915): -0.02 mag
